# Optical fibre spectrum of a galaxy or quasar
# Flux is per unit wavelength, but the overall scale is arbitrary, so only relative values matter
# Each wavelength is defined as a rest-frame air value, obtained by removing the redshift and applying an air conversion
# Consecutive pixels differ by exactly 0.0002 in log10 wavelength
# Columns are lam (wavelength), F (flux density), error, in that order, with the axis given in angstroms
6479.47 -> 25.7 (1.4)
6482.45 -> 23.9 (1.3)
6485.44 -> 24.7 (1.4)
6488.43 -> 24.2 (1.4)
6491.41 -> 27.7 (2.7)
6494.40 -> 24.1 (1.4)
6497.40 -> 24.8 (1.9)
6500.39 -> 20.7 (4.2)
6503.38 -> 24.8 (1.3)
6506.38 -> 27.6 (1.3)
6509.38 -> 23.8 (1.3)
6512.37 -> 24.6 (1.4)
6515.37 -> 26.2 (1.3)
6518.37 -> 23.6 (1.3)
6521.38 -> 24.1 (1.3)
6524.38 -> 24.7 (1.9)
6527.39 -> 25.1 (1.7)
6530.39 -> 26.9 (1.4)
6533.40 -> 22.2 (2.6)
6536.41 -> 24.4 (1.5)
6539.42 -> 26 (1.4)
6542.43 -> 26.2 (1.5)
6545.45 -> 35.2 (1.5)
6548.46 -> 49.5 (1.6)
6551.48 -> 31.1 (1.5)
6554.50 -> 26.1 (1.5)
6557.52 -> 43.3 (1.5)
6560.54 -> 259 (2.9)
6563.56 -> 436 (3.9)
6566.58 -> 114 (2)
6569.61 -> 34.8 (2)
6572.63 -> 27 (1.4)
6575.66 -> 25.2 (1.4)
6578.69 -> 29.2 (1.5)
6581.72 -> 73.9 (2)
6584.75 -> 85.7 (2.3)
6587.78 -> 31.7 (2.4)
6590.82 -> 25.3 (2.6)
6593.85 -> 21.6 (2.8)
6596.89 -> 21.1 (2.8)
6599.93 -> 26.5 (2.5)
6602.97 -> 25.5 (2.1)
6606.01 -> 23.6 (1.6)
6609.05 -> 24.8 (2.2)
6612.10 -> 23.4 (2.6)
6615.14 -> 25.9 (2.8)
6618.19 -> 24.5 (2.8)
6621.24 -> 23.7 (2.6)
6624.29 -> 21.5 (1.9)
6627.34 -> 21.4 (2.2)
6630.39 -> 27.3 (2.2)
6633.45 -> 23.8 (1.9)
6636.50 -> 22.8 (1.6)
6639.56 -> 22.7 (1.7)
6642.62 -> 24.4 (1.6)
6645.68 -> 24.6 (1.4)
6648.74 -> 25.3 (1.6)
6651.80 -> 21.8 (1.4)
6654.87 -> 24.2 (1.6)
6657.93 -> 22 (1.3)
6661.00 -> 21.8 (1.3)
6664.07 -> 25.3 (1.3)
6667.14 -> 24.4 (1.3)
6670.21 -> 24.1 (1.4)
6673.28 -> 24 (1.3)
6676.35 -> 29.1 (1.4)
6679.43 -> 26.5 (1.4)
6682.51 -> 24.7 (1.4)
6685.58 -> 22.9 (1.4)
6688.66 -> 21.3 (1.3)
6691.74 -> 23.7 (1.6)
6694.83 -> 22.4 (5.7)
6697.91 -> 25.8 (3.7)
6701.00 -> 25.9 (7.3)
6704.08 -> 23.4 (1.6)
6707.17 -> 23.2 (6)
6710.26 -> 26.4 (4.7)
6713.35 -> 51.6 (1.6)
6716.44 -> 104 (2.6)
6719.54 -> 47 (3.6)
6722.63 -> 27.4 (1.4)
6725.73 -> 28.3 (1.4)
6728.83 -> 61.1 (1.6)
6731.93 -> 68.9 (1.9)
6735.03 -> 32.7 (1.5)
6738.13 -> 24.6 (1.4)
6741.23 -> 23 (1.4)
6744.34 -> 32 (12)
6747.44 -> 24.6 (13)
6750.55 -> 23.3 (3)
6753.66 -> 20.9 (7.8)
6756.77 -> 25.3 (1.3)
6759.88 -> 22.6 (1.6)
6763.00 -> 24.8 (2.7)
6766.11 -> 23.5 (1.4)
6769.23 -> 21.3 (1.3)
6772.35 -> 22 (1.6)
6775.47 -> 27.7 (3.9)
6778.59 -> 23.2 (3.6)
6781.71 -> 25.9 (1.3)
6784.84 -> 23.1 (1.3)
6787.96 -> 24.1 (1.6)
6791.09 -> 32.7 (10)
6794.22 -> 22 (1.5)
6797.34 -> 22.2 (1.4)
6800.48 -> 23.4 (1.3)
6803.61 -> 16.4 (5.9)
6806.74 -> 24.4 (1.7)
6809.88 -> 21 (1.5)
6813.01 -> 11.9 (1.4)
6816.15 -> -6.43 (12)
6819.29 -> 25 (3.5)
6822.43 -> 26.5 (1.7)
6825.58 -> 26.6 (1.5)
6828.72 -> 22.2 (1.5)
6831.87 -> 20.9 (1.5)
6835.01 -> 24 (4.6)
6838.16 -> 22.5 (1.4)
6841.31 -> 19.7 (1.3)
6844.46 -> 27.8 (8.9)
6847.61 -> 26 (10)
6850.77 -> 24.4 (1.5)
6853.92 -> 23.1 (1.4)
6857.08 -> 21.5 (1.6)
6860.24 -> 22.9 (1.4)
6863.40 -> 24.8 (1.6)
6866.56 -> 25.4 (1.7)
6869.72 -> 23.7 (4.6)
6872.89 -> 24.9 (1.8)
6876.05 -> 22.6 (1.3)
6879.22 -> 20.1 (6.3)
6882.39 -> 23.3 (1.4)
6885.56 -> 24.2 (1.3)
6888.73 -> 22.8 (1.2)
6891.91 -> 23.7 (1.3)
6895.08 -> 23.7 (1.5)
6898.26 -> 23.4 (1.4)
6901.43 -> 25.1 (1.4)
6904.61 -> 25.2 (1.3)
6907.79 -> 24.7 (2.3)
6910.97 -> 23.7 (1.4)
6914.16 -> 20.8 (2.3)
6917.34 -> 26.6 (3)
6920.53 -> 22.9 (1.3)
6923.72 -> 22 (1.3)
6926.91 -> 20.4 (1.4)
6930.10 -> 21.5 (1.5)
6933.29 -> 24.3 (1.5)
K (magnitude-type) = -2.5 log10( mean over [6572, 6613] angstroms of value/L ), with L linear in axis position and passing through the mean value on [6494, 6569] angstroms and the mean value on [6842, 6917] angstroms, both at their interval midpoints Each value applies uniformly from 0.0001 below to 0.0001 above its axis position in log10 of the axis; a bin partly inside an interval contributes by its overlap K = 0.465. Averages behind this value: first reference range 56.9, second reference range 23.8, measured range 33.4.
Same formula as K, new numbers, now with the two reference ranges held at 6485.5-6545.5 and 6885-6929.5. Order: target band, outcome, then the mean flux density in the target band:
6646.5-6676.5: 0.02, 24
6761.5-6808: 0.01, 23.8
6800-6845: 0.18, 20.2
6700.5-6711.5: -0.01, 24.6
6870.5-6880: 0.04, 22.8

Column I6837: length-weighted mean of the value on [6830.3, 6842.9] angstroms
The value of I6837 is 21.8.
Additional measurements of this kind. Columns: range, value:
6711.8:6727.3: 51.6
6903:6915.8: 23.6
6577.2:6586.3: 62.9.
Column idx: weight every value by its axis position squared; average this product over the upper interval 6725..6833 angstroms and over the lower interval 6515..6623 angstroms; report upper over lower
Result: 0.53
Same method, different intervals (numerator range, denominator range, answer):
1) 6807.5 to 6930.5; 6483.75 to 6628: 0.56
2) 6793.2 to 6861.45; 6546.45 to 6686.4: 0.52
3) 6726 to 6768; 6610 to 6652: 1.35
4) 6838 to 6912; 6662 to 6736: 0.74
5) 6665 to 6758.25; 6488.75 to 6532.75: 1.37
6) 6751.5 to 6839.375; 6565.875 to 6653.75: 0.76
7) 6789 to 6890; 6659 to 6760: 0.74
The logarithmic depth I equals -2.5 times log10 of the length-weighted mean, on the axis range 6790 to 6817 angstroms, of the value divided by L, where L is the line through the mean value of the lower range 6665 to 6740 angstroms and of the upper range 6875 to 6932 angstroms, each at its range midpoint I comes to 0.44 mag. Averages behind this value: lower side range 33.8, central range 19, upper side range 23.2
